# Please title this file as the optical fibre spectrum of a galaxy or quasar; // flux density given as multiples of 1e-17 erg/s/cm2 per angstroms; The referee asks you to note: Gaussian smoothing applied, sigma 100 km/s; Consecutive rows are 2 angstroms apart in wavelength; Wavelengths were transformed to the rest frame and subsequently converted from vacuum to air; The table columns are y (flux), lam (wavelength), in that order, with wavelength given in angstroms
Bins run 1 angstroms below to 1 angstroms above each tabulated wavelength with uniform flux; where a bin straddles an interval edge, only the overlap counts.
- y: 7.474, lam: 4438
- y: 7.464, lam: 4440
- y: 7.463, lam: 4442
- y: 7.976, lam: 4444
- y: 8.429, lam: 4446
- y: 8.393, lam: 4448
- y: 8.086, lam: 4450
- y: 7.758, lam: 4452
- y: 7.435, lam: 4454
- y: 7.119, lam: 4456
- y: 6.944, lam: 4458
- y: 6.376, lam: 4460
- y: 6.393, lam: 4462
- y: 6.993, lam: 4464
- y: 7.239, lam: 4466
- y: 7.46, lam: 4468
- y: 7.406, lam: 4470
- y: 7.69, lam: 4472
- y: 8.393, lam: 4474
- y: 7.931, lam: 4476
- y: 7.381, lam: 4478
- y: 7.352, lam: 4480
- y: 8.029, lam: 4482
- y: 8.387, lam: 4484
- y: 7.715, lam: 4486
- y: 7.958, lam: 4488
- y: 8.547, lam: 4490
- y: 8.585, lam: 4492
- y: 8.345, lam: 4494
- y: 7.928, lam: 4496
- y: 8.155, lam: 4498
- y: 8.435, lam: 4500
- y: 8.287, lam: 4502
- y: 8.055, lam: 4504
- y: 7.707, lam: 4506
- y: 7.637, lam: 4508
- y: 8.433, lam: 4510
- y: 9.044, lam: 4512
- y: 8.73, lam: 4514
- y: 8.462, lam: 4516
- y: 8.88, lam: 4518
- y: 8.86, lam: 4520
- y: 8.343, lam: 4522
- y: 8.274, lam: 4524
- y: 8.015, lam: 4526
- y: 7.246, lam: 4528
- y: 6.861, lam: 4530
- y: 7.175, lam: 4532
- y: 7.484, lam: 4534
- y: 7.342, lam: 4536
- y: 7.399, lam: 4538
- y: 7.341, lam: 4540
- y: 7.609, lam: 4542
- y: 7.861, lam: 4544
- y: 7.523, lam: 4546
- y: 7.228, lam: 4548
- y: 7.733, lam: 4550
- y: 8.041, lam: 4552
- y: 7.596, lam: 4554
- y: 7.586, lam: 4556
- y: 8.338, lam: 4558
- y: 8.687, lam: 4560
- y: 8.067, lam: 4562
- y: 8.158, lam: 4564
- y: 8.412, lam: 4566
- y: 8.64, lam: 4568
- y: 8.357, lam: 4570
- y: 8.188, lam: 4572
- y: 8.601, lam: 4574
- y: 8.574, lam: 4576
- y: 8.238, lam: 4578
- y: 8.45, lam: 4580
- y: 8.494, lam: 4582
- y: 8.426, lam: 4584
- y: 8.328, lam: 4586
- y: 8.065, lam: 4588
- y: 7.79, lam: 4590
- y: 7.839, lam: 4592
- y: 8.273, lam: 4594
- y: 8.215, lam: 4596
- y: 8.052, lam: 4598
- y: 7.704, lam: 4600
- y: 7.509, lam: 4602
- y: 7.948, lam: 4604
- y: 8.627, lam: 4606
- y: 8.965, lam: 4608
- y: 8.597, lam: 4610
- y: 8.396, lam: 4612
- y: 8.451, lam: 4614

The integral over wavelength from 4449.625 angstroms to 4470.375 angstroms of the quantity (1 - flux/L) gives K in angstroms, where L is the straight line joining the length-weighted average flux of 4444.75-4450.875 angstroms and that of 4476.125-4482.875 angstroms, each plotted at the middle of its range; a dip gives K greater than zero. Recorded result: 2.2 angstroms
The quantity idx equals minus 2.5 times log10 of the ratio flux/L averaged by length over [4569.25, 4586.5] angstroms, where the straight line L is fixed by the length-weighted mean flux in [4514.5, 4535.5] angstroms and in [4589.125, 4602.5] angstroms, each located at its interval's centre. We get -0.063 mag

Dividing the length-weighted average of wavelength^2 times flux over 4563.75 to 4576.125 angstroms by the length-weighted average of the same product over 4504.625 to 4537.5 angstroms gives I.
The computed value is 1.07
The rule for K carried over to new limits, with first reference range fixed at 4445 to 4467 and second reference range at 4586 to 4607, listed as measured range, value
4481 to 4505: -2.1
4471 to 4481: -0.4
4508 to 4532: -1.7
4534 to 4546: 0.4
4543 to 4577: -1.0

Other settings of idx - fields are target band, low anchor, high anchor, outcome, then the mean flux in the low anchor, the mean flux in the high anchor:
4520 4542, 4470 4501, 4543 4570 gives 0.06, 8.03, 8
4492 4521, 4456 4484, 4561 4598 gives -0.09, 7.38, 8.28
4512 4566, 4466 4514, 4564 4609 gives 0.03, 8.04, 8.26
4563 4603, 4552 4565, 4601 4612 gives 0.00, 8.07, 8.34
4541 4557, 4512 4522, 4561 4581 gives 0.12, 8.73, 8.37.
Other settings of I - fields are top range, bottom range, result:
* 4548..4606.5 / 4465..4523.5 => 1.04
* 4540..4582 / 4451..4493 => 1.11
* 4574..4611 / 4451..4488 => 1.17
